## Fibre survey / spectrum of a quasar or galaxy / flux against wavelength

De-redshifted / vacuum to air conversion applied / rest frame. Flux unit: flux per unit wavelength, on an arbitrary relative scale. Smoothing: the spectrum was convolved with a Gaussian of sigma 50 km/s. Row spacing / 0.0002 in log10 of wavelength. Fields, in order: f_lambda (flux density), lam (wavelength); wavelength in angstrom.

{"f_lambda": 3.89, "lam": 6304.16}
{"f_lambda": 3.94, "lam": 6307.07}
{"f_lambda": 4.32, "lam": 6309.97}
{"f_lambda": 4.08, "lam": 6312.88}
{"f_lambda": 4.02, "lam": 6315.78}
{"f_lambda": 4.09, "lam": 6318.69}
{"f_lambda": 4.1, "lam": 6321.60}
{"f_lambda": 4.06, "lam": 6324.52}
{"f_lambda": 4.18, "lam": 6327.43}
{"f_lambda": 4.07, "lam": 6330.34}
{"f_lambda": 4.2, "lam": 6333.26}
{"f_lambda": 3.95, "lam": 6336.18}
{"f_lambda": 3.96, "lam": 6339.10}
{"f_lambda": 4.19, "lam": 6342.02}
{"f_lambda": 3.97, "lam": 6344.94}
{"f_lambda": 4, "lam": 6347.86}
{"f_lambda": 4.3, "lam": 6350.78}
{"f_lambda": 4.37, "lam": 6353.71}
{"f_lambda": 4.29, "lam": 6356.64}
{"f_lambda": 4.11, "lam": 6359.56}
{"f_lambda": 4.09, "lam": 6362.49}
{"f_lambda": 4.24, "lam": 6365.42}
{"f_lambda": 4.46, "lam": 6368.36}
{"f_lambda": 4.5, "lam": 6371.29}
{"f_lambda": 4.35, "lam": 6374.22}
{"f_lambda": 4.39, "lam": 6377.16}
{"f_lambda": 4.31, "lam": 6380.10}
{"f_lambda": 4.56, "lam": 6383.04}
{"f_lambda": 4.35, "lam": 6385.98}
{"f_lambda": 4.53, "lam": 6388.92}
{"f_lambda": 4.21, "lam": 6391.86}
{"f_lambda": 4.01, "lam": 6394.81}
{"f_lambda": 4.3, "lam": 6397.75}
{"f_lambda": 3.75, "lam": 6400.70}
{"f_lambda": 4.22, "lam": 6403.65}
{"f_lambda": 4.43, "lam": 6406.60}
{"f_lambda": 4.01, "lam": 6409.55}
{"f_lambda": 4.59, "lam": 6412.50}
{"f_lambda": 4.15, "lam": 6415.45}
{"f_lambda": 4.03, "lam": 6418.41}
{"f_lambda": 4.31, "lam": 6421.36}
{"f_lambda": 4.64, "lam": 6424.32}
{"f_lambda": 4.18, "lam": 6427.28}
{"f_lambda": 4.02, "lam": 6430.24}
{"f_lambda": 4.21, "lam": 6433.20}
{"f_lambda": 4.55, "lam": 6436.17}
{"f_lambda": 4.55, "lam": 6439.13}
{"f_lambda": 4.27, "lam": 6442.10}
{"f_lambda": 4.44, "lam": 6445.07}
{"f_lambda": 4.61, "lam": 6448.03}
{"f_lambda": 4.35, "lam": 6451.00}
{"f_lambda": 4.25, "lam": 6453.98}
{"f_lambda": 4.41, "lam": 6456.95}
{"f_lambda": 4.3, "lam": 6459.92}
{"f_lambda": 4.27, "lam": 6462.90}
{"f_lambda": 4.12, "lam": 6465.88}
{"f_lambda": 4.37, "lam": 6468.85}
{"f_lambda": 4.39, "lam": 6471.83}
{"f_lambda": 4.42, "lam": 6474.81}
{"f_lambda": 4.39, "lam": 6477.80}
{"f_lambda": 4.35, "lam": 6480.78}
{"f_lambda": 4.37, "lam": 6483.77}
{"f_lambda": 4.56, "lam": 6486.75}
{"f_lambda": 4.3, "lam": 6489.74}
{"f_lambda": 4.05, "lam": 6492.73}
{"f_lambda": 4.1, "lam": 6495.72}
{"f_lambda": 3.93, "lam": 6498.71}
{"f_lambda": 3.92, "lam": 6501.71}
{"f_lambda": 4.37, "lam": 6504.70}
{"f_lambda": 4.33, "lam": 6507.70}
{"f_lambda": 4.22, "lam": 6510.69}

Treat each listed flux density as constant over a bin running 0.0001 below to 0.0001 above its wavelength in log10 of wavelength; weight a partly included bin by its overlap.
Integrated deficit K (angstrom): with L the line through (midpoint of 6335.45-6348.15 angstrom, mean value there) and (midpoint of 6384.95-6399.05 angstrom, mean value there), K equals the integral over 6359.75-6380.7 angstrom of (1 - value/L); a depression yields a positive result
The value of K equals -0.8 angstrom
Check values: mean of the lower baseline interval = 4.02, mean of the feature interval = 4.32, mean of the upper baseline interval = 4.28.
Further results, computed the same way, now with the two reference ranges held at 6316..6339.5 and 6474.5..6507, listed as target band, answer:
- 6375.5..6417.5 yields -1.2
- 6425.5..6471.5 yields -1.4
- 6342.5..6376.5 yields -1.1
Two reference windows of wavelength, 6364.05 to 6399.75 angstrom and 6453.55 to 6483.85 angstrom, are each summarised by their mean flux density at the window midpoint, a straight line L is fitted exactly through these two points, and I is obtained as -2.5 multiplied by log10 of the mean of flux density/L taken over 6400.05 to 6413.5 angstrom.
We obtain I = 0.03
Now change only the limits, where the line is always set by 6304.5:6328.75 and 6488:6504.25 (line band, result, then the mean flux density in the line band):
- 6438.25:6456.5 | -0.08 mag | 4.41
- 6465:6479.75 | -0.07 mag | 4.35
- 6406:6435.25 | -0.04 mag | 4.26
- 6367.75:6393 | -0.08 mag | 4.41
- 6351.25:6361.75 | -0.04 mag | 4.25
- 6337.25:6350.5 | 0.01 mag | 4.05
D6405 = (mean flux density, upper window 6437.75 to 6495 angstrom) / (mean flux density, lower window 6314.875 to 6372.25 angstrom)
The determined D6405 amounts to 1.05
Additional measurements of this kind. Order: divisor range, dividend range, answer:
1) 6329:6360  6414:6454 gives 1.05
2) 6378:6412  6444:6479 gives 1.02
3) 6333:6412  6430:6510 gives 1.02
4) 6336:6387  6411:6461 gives 1.02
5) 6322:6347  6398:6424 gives 1.03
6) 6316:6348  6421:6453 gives 1.07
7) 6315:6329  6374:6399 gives 1.06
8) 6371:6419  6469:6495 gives 1.02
